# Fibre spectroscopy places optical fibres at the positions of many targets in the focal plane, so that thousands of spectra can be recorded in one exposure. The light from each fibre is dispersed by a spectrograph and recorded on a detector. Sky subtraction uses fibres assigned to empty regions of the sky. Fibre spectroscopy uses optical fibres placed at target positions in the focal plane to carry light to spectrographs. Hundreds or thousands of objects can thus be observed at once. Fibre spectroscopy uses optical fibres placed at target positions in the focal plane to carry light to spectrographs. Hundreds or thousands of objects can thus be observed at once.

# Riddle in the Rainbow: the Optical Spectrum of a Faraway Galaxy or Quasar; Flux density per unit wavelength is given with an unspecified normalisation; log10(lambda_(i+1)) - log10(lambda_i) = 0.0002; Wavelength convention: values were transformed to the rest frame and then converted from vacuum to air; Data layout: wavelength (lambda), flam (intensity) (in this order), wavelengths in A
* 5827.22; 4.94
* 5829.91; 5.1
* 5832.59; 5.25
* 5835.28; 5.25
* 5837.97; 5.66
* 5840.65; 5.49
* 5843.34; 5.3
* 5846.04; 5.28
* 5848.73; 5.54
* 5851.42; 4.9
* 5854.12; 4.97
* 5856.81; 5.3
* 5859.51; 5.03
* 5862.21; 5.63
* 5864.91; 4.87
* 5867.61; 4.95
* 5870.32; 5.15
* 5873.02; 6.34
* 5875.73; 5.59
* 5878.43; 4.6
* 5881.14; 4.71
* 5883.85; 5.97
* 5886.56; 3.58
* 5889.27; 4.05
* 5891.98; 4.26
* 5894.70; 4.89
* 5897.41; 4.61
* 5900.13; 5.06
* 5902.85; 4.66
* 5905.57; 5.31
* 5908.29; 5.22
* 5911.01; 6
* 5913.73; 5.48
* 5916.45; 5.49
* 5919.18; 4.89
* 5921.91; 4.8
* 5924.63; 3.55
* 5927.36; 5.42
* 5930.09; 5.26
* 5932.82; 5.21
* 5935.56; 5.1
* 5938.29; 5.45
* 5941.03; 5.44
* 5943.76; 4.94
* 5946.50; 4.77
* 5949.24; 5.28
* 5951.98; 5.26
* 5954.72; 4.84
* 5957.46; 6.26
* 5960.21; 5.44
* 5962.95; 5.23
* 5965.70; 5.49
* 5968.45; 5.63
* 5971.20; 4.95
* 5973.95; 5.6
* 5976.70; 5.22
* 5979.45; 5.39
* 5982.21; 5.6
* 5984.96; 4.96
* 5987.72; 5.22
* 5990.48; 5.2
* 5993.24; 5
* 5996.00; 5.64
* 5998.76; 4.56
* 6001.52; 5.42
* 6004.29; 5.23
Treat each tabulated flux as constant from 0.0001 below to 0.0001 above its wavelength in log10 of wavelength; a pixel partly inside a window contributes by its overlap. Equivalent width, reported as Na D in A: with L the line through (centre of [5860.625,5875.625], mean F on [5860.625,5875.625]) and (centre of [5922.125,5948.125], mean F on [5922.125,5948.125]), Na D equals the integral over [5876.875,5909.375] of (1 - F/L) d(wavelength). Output 3.1 A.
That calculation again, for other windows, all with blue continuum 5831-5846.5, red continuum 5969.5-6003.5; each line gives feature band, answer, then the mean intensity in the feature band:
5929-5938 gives 0.1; 5.22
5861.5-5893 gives 2.2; 4.97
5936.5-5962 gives -0.1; 5.29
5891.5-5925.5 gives 2.1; 4.98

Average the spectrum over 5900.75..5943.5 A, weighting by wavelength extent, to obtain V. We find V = 5.15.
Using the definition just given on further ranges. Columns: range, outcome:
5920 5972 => 5.17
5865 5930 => 4.98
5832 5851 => 5.38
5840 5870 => 5.2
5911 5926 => 4.95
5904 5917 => 5.49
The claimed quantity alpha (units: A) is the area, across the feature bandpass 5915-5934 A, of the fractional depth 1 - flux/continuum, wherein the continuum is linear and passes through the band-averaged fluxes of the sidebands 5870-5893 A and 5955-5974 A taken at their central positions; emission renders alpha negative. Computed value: 0.94 A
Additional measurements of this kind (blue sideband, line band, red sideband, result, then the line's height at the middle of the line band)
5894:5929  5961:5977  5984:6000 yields -0.9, 5.08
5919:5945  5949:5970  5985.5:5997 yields -1.3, 5.11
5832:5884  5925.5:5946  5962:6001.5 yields 0.3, 5.27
